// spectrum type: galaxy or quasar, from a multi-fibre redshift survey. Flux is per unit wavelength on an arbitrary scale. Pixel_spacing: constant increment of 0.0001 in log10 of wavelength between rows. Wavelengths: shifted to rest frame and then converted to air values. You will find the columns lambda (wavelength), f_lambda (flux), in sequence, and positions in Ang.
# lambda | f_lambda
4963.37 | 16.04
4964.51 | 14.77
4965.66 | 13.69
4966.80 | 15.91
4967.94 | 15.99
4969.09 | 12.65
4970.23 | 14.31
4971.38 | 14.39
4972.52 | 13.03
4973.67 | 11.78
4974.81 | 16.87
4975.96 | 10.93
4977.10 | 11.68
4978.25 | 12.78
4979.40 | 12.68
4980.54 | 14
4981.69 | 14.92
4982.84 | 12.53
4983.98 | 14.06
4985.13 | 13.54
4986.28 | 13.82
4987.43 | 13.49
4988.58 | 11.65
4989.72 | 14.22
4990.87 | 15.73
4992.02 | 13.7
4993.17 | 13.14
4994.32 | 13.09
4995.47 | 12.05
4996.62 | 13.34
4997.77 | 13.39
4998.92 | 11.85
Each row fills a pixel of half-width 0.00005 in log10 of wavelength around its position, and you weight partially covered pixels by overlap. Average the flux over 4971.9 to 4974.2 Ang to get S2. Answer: 12.5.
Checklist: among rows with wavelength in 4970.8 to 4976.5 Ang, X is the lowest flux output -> 10.93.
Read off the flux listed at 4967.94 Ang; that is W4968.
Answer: 15.99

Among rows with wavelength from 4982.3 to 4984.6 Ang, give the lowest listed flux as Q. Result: 12.53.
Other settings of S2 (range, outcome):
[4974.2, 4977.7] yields 13.2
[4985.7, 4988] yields 13.6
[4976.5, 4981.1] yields 12.8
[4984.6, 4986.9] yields 13.7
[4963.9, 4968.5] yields 15.1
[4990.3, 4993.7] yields 14.2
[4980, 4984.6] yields 13.9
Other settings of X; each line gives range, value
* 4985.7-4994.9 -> 11.65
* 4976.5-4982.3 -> 11.68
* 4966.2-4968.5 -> 15.91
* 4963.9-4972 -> 12.65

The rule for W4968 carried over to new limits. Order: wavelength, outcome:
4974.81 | 16.87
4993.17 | 13.14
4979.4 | 12.68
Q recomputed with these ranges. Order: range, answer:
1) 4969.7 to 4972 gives 14.31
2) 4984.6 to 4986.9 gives 13.54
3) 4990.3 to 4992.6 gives 13.7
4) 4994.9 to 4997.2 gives 12.05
